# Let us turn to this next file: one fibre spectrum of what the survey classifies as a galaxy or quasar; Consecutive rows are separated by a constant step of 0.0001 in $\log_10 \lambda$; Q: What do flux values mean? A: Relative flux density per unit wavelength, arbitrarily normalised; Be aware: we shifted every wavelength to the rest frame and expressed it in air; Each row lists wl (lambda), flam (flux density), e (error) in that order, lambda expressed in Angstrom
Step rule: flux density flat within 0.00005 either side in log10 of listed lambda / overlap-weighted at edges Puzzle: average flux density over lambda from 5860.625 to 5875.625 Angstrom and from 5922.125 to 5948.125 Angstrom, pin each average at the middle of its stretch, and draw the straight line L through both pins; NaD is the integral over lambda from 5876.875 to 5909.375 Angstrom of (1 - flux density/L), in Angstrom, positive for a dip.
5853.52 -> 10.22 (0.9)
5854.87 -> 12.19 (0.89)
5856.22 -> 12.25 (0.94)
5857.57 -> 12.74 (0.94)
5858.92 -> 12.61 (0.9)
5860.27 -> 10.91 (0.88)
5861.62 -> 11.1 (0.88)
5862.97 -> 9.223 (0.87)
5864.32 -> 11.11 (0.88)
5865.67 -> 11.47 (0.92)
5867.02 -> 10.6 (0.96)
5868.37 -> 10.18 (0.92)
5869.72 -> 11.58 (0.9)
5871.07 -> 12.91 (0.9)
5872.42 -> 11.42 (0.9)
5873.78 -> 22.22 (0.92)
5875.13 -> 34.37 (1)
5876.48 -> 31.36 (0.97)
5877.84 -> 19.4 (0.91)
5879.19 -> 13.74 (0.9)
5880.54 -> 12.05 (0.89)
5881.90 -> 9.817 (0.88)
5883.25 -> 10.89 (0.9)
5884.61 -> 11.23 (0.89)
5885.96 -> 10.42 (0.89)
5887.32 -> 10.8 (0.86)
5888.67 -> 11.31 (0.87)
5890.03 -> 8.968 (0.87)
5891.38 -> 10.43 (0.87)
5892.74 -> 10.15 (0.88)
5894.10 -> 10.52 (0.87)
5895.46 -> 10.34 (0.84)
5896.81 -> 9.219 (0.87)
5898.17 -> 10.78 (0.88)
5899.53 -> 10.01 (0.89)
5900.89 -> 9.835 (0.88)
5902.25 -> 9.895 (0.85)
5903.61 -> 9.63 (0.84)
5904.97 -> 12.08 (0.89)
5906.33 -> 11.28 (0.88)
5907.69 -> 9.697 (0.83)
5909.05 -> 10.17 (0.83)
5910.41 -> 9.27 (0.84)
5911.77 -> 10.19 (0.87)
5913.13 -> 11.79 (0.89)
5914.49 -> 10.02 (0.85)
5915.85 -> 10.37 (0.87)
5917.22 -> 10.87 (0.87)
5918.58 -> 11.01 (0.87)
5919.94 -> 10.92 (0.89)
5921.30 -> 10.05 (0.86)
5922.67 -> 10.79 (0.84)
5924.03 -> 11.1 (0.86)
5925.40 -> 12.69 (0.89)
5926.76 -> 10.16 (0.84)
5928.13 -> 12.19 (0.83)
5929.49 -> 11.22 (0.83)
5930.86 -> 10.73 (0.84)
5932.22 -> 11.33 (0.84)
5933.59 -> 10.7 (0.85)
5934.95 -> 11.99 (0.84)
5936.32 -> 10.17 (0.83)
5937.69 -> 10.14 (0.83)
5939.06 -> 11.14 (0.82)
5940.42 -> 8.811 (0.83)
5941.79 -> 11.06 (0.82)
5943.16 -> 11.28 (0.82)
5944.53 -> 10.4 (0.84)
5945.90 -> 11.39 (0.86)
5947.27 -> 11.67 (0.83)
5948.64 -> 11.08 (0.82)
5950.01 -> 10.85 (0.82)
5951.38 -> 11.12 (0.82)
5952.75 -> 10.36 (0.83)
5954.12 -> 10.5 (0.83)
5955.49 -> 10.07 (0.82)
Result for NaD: 4.3 Angstrom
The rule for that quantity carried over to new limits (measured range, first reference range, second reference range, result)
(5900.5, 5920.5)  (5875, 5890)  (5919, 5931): 3.1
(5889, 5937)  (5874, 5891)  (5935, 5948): 8.5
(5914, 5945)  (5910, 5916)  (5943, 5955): -0.6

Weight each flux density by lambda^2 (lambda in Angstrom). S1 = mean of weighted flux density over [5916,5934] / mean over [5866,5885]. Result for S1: 0.71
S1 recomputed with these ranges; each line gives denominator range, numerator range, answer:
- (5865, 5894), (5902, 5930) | 0.78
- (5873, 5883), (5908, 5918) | 0.53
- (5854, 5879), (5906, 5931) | 0.74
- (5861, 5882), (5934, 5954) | 0.72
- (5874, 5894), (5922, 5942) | 0.76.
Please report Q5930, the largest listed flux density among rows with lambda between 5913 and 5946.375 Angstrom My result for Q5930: 12.69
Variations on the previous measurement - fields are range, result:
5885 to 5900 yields 11.31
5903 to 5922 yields 12.08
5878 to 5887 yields 13.74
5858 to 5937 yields 34.37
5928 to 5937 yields 12.19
